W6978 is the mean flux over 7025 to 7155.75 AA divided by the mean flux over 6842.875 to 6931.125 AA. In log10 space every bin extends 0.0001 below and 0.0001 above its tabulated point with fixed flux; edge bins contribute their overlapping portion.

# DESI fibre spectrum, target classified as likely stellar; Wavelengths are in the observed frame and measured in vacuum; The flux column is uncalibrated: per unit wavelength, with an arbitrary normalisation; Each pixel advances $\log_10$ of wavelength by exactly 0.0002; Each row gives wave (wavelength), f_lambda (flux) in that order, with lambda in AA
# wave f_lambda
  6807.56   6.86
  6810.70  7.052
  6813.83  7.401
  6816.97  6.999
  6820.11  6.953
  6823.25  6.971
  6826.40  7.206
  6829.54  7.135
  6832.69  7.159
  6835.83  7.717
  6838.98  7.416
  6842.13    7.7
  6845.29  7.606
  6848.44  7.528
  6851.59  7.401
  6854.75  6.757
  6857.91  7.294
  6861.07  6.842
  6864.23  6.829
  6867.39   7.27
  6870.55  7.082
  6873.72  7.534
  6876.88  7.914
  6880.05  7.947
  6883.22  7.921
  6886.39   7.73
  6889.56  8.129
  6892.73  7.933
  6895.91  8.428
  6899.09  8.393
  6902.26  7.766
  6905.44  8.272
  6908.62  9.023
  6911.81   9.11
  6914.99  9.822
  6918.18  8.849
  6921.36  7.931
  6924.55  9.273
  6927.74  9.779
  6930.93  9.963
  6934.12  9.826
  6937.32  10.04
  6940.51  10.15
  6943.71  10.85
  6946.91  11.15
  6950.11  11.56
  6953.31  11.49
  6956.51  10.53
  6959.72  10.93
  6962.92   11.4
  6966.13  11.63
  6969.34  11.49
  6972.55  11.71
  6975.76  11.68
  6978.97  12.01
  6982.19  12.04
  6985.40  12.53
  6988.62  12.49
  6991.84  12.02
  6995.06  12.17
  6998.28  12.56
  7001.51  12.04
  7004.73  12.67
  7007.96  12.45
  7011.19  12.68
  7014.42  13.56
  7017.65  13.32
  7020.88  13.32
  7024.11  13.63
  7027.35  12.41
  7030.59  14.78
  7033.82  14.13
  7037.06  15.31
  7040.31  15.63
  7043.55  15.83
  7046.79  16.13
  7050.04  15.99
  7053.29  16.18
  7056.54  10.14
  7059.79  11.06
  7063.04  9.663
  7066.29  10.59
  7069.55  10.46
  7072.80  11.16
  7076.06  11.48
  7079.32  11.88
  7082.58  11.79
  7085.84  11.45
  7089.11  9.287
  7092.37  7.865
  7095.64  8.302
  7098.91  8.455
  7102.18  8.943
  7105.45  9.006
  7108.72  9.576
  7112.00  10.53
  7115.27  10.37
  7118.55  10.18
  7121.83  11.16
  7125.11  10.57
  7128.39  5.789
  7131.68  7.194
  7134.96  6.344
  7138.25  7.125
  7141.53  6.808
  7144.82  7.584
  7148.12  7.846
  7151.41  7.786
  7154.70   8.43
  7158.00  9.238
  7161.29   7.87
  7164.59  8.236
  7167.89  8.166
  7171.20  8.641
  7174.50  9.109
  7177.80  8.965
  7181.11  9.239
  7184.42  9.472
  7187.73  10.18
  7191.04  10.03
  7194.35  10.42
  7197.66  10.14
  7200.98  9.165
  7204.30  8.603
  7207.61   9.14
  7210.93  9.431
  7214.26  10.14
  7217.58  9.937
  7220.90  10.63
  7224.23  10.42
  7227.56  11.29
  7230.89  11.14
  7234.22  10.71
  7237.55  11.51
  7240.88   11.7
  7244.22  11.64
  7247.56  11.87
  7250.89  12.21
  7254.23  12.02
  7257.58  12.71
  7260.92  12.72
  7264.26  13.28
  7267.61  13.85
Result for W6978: 1.3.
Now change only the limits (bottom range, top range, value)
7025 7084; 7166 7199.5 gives 0.72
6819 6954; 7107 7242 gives 1.11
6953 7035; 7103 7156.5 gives 0.69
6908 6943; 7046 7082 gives 1.28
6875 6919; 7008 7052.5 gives 1.71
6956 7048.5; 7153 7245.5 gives 0.76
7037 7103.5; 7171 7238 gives 0.85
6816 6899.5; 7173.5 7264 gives 1.42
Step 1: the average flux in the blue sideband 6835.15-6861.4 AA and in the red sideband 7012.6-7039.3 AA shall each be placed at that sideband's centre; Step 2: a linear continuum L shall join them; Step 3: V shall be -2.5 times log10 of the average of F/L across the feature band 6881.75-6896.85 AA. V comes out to 0.11 mag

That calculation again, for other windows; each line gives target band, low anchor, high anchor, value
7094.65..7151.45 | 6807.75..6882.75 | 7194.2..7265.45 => 0.16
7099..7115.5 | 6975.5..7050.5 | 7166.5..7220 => 0.19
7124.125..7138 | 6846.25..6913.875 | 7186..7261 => 0.34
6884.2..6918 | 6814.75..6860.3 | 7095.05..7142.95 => -0.12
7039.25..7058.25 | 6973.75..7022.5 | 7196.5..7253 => -0.23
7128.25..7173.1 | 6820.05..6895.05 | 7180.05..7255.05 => 0.27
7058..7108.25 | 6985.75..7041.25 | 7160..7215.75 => 0.16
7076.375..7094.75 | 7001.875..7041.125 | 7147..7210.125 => 0.13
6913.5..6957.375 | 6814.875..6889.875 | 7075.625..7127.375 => -0.22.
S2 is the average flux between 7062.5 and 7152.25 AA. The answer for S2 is 9.26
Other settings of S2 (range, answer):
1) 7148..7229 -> 9.33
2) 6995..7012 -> 12.4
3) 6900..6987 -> 10.4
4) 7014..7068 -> 13.6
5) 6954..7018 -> 12.1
